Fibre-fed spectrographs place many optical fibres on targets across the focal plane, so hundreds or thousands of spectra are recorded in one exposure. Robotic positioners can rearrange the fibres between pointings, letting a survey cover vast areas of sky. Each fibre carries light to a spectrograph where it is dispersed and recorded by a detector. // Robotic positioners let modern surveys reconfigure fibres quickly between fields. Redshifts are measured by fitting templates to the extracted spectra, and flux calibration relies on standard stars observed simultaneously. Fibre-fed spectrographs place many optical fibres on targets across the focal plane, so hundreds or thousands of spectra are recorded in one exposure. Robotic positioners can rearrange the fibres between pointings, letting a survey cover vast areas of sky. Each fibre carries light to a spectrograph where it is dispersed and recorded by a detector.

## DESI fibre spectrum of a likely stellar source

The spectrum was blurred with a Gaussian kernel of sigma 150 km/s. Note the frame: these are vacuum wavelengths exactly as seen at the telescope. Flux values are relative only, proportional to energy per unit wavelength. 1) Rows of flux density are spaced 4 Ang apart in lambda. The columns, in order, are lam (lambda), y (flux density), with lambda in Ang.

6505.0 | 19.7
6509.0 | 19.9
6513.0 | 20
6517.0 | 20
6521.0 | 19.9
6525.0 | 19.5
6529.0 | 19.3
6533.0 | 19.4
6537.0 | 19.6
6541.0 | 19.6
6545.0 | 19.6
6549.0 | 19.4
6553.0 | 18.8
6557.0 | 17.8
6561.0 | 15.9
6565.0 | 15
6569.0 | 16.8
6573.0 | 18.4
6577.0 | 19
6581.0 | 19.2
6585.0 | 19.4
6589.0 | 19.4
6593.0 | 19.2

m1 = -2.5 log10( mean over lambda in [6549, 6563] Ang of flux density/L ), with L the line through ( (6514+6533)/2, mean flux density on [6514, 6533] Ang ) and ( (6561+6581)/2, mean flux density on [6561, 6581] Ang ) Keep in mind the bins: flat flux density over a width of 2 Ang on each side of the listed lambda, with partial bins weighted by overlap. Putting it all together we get 0.02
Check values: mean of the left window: 19.7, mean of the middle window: 17.8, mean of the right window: 17.4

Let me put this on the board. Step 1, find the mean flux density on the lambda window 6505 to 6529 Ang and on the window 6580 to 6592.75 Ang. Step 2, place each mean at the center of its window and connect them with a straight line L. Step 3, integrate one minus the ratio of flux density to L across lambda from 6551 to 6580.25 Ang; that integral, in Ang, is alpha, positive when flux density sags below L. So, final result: 3.0 Ang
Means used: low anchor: 19.8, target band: 17.5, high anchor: 19.3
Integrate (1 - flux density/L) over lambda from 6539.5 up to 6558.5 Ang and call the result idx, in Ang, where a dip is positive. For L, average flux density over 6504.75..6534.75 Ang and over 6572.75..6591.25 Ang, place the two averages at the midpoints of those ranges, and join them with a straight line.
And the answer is 0.4 Ang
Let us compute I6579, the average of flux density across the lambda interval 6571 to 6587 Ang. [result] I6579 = 19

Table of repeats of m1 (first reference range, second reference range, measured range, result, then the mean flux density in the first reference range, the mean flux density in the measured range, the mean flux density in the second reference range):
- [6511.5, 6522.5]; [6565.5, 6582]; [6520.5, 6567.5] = 0.03 mag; 20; 18.6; 18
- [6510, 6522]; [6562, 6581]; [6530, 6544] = -0.03 mag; 20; 19.5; 17.4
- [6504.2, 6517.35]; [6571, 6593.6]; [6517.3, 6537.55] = 0.01 mag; 19.9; 19.6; 19.1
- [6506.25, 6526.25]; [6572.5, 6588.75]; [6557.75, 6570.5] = 0.20 mag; 19.9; 16.1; 19.1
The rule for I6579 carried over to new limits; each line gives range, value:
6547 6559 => 18.7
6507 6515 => 19.9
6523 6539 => 19.5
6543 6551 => 19.5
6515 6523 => 19.9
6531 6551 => 19.5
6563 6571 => 15.9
